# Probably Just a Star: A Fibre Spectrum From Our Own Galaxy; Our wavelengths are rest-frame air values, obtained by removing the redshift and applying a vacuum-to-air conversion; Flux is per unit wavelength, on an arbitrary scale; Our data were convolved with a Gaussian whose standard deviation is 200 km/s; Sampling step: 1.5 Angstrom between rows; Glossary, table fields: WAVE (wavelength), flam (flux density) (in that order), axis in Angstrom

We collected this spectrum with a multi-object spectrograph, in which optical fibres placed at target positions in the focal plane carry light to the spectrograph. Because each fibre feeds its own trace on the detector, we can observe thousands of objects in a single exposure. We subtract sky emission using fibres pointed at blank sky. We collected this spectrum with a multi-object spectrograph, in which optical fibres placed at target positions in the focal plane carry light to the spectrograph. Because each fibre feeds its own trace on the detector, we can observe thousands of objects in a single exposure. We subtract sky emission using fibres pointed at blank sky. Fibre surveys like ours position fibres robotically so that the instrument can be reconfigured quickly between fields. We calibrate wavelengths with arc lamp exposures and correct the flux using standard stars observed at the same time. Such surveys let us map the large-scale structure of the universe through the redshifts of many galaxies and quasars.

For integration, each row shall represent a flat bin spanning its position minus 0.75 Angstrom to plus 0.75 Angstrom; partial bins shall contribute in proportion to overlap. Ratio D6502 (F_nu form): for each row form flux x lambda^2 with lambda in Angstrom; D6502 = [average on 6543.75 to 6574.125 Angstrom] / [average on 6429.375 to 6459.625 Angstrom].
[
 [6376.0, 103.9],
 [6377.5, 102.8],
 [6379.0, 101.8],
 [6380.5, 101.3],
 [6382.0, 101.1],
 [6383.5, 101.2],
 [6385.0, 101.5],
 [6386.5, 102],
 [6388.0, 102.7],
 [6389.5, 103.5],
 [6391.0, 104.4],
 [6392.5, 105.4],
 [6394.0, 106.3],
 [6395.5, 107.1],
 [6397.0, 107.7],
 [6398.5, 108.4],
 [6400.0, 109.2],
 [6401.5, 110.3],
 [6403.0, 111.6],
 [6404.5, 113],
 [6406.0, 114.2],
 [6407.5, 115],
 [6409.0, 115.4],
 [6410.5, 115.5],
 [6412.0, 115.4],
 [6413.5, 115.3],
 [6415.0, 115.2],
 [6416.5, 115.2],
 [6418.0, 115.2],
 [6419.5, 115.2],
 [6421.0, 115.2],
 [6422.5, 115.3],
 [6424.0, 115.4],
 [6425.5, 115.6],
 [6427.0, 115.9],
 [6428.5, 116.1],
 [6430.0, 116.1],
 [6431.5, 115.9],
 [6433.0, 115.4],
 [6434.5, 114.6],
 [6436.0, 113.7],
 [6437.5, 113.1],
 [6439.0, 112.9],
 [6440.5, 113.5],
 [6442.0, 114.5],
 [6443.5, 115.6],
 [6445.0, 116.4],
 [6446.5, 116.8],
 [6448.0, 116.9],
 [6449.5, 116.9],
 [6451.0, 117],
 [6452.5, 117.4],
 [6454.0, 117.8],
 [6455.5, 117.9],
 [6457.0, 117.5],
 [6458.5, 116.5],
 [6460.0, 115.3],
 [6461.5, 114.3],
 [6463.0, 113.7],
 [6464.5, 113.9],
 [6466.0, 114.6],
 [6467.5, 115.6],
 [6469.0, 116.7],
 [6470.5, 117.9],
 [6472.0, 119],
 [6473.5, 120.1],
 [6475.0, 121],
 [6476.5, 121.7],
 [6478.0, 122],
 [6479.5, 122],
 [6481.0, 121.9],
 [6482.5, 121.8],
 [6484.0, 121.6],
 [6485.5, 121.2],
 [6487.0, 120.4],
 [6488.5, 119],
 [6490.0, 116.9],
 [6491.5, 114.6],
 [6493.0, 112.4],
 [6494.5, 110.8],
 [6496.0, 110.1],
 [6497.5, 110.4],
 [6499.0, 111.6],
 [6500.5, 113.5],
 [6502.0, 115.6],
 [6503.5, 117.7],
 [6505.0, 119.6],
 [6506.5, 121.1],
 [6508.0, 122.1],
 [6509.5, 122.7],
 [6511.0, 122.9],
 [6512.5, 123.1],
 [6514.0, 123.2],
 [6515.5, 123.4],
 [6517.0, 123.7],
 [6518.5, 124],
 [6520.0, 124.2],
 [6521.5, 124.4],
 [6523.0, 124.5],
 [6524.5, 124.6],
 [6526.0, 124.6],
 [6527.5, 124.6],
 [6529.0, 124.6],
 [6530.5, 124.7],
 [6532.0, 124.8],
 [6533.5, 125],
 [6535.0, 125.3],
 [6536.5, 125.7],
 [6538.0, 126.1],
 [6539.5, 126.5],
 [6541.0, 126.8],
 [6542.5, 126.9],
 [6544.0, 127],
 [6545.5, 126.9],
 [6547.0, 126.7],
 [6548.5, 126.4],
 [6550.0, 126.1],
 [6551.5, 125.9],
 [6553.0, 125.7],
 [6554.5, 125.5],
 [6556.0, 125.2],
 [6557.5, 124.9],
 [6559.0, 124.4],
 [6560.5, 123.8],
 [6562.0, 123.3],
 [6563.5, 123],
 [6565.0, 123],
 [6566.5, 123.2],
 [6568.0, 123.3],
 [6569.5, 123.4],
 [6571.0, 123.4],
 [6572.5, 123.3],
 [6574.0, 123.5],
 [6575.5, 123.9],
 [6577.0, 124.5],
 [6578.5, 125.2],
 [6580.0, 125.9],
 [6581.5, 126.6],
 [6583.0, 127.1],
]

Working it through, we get 1.1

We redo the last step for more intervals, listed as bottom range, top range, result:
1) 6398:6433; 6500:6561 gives 1.12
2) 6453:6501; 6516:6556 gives 1.09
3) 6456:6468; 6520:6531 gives 1.10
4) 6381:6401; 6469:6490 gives 1.18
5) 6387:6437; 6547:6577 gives 1.16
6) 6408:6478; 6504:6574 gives 1.10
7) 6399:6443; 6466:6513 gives 1.06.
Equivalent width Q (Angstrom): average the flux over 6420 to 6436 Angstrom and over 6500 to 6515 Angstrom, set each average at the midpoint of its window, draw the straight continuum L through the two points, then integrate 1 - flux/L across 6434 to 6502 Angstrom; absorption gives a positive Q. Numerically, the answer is 0.8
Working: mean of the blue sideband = 115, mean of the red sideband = 120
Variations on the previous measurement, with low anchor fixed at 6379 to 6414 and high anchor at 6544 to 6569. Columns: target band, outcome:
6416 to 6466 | -1.3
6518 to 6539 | -0.5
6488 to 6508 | 0.6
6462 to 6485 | -0.5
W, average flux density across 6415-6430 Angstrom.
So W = 115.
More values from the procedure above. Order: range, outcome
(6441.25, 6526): 118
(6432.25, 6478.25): 116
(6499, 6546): 123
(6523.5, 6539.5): 125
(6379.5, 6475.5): 113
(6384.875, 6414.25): 109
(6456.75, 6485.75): 118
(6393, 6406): 109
